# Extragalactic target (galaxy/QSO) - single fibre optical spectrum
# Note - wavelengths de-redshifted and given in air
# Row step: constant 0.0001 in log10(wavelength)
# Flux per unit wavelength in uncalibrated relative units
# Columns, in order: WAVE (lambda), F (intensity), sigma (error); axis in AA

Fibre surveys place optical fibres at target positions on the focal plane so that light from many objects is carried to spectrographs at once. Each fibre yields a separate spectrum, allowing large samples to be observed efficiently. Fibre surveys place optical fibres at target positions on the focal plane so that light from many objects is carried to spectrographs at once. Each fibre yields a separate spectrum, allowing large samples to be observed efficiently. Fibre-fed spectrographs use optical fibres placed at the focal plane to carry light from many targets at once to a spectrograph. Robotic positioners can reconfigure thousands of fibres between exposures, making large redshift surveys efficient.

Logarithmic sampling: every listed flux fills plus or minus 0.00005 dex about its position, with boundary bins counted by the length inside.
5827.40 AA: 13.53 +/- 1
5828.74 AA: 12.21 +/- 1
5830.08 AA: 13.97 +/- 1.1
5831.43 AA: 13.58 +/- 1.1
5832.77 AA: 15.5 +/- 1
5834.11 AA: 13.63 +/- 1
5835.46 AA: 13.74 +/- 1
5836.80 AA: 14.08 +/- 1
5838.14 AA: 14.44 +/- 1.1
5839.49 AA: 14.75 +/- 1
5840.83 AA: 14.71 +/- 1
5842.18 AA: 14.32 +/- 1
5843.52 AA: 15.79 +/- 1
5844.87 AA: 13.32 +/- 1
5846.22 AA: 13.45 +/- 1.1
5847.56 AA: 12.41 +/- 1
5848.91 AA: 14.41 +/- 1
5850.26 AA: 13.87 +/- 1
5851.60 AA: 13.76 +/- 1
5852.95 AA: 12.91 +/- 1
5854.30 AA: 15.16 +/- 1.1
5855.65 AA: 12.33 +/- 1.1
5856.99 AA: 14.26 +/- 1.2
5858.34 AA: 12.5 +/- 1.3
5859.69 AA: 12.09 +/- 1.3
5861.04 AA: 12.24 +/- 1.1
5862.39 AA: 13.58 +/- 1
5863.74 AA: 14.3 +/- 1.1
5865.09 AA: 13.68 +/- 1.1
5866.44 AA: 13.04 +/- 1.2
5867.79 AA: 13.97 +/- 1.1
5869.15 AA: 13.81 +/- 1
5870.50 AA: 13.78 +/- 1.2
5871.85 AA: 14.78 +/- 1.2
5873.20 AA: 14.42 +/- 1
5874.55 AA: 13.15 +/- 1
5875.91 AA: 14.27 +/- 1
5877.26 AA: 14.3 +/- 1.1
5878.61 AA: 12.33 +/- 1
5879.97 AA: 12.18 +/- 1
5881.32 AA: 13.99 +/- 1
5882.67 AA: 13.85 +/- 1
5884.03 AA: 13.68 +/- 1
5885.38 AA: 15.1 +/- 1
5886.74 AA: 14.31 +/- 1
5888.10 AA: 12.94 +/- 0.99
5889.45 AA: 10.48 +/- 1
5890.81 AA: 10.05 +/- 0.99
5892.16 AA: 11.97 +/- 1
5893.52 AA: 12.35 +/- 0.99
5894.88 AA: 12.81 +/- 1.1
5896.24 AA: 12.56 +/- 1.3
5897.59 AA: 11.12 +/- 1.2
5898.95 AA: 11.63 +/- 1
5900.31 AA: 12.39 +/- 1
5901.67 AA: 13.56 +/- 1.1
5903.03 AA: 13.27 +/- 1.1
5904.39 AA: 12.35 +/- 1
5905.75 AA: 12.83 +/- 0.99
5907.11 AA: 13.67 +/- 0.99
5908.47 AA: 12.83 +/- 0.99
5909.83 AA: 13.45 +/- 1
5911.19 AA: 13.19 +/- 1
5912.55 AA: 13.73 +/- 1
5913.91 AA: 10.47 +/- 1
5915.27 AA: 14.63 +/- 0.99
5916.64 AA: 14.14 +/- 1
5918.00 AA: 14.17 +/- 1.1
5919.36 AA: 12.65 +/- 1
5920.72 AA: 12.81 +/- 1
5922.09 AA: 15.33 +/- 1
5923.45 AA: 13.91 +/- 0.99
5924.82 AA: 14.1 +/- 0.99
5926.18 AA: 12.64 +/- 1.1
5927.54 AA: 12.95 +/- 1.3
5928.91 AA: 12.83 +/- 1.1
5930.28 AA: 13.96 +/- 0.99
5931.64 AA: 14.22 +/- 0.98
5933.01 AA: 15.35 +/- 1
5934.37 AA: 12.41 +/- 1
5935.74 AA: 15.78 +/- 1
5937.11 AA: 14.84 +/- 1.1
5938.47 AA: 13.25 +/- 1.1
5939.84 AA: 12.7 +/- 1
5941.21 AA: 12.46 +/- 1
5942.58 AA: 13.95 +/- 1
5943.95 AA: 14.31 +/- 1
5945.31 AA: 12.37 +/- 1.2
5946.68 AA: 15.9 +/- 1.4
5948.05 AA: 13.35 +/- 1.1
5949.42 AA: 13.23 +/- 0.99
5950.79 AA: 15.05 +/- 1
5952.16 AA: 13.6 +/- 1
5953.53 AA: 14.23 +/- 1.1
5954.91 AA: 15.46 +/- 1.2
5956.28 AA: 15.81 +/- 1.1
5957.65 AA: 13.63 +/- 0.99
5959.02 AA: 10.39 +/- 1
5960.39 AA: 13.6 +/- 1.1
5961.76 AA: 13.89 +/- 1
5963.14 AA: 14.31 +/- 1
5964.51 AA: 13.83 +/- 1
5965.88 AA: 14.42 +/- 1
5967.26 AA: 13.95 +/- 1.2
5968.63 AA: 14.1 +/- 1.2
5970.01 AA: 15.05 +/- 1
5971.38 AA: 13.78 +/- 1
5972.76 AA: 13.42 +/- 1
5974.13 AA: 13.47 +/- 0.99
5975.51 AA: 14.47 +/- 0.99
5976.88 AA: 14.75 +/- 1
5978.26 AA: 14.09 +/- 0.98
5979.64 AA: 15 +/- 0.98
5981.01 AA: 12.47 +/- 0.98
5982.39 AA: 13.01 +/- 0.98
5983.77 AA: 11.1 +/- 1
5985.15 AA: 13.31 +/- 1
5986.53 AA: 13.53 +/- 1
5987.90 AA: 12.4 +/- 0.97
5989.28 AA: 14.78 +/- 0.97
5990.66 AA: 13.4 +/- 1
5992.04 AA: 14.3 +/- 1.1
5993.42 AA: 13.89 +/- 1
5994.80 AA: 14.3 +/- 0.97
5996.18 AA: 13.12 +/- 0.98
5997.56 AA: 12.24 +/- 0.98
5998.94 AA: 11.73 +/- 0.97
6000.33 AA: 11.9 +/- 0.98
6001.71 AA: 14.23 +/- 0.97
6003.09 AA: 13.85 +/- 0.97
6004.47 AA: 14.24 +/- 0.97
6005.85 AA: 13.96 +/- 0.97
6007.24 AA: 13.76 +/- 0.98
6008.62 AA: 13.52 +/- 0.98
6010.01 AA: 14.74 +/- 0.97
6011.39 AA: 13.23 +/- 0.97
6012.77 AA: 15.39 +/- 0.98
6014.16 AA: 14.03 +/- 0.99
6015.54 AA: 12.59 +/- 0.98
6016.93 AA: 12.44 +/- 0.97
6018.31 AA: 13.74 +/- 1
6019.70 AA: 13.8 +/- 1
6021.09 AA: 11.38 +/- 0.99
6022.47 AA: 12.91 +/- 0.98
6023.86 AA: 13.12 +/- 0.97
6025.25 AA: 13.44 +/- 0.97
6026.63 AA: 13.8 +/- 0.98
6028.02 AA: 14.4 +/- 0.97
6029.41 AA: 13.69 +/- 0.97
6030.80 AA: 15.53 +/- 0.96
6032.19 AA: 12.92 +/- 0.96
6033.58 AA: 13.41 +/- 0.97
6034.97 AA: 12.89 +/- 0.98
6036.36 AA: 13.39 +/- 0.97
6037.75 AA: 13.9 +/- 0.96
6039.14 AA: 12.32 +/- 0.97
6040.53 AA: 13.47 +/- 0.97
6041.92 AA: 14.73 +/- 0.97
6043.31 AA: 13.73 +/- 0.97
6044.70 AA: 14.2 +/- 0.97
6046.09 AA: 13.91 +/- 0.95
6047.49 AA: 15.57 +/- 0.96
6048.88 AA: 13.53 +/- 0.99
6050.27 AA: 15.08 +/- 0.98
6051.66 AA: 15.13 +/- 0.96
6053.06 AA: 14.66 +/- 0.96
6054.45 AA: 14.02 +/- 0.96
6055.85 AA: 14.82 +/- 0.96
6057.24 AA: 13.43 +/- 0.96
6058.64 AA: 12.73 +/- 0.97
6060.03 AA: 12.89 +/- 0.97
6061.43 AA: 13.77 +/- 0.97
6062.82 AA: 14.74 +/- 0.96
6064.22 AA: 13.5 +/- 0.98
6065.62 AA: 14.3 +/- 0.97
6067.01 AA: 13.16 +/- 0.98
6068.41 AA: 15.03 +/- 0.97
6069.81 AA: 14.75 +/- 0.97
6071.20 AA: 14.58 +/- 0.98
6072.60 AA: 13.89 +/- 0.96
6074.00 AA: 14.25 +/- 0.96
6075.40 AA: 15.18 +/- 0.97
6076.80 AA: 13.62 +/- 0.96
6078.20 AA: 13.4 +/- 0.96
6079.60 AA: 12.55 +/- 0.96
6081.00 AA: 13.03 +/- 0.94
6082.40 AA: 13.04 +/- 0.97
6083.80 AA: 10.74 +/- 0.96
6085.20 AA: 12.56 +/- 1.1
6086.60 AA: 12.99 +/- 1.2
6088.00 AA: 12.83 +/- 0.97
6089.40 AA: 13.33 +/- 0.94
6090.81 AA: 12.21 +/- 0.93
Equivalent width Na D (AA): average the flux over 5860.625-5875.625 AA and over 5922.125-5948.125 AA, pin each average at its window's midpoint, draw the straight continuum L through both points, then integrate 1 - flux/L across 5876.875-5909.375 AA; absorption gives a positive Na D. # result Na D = 2.36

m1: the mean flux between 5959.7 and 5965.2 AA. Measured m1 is 13.9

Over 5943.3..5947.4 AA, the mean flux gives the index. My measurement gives 14.2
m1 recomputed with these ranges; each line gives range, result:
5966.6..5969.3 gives 14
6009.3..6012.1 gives 14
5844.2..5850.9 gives 13.5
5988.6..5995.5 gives 14.1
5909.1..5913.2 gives 13.5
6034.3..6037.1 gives 13.2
